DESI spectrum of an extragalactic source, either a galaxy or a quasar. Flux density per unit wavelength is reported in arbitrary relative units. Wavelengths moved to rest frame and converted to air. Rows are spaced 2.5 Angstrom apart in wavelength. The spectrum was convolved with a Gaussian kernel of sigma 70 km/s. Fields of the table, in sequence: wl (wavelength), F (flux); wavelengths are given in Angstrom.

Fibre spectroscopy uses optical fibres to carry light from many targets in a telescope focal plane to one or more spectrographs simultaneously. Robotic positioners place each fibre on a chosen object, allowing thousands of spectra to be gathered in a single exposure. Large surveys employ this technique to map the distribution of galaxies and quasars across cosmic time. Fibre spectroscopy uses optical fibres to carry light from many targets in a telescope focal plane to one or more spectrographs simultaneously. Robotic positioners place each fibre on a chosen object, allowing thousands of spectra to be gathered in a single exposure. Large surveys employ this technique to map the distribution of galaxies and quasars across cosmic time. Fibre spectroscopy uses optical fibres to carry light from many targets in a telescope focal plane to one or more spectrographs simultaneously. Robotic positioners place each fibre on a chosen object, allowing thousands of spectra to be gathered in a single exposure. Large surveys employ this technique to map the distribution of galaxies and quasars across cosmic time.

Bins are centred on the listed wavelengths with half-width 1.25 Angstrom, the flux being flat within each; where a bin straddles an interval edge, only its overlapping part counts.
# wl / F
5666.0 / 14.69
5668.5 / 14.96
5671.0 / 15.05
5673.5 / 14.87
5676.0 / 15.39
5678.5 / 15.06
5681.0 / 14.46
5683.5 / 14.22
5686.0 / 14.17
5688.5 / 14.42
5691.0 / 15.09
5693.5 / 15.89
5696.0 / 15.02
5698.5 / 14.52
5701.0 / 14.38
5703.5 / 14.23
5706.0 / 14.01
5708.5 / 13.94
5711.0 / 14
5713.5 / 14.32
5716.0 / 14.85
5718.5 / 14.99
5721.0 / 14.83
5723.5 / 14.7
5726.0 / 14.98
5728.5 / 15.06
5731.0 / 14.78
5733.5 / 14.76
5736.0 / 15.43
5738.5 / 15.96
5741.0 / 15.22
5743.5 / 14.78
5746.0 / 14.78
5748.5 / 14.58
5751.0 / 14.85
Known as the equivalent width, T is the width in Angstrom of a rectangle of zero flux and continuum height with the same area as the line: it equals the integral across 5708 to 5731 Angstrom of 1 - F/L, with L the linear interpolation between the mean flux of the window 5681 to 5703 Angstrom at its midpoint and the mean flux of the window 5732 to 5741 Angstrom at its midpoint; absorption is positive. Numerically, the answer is 0.7 Angstrom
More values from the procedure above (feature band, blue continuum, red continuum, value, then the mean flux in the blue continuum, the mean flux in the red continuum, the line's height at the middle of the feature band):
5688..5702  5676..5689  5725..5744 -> -0.2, 14.6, 15.1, 14.7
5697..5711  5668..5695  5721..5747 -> 0.7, 14.9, 15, 14.9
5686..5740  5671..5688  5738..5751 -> 0.4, 14.7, 15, 14.9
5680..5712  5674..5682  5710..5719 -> 0.6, 15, 14.5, 14.8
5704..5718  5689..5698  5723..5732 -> 0.7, 15.2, 14.9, 15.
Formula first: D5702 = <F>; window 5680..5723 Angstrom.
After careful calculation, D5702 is 14.6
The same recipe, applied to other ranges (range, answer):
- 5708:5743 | 14.9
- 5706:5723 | 14.5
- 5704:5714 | 14.1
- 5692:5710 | 14.6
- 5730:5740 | 15.2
